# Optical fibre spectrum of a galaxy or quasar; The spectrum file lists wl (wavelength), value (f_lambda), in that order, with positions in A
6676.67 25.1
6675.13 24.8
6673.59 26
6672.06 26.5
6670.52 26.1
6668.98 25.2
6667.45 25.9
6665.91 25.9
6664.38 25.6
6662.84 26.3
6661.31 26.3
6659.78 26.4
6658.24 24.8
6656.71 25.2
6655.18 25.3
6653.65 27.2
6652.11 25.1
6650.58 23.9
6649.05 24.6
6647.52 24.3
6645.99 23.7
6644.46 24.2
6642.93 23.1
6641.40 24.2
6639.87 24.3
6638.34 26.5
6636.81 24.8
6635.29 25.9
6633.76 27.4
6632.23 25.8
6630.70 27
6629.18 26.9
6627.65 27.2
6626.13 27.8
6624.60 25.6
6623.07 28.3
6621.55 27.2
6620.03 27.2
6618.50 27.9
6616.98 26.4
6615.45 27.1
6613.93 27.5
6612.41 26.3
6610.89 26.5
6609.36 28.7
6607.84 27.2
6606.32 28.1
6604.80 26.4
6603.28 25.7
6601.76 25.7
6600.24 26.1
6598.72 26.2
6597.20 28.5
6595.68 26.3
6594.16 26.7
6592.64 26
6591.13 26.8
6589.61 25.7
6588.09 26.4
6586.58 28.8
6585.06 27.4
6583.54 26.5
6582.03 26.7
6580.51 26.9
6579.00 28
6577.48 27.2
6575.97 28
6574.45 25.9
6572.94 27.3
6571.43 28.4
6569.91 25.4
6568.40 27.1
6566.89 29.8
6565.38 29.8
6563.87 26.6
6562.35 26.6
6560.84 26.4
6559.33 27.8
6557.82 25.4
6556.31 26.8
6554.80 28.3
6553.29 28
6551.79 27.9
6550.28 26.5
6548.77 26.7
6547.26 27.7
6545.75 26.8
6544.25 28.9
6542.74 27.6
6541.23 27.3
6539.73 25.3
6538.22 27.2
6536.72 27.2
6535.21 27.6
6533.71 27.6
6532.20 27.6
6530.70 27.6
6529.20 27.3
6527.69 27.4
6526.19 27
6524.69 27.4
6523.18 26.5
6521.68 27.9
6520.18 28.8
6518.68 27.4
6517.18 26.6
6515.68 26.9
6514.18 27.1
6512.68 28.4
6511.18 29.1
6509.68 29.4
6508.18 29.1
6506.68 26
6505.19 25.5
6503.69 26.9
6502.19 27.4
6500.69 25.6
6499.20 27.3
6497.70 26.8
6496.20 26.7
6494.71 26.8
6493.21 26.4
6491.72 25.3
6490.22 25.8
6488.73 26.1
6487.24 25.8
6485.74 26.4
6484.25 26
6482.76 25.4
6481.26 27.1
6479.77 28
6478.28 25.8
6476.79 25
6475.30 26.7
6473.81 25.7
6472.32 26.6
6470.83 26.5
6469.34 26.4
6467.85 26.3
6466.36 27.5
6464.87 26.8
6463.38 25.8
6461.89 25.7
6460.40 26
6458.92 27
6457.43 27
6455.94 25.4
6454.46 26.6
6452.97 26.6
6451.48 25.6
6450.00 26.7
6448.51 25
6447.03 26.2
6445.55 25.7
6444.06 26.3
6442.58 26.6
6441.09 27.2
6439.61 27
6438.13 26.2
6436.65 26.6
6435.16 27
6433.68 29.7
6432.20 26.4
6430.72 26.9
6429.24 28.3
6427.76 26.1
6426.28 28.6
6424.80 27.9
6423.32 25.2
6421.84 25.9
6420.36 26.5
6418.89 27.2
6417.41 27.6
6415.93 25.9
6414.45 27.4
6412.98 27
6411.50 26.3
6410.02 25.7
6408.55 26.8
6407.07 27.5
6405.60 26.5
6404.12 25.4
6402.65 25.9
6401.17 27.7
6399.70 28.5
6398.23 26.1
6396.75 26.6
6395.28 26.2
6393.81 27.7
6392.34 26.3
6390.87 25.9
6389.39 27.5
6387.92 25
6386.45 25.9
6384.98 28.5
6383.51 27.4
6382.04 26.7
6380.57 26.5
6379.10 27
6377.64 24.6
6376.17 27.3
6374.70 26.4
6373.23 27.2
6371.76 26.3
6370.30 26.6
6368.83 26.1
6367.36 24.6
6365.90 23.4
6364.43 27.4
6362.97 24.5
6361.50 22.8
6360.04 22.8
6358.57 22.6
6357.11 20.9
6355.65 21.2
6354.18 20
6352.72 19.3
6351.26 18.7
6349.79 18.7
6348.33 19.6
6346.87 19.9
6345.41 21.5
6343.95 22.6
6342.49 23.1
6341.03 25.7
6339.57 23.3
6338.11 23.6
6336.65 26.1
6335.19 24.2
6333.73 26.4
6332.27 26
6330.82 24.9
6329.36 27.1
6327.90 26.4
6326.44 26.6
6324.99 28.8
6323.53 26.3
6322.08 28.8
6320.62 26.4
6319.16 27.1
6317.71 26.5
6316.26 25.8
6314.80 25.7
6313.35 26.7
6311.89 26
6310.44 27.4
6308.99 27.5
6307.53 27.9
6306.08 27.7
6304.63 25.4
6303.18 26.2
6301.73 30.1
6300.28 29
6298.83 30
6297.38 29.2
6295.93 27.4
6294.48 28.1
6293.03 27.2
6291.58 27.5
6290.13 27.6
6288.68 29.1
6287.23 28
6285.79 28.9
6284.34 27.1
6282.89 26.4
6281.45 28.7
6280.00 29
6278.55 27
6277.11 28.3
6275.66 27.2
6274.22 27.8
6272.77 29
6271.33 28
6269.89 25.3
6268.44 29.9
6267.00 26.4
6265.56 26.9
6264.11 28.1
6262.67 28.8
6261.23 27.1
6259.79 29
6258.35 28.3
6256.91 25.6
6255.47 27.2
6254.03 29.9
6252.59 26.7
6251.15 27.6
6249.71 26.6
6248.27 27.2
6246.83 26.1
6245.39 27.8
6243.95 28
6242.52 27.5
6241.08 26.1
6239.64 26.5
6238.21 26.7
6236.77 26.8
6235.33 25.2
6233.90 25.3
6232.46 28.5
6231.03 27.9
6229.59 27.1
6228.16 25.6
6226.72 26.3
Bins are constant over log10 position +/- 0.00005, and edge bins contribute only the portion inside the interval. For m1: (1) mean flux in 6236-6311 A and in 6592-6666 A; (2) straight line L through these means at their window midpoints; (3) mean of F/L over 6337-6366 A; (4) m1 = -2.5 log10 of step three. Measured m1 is 0.23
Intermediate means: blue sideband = 27.7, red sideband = 26.1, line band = 22.1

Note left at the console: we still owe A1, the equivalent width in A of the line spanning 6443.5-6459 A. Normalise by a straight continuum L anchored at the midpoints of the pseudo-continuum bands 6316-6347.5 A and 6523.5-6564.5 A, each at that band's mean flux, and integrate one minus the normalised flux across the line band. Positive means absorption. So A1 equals 0.13 A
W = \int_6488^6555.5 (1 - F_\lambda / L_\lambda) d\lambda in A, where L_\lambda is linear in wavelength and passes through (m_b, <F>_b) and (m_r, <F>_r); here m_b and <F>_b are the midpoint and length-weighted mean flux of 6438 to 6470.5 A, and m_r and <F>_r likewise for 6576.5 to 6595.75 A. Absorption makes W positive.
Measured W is -1.46 A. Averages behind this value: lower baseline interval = 26.3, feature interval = 27.2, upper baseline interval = 26.9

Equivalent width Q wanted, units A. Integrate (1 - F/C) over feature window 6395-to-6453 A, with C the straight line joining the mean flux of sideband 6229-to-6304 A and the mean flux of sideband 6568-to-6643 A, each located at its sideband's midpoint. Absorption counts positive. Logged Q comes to 1.1 A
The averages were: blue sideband 27.6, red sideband 26.7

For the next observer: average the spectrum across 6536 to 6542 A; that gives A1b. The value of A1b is 26.8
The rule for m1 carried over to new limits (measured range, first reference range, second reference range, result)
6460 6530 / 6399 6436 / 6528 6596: 0.01 mag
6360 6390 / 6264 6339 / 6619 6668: 0.04 mag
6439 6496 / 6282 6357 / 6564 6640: 0.00 mag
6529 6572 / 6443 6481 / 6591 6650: -0.04 mag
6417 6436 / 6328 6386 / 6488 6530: -0.07 mag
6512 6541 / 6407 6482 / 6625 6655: -0.05 mag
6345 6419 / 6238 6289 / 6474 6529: 0.09 mag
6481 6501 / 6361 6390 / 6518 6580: 0.03 mag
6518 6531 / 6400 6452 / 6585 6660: -0.04 mag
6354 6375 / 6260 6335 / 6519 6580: 0.13 mag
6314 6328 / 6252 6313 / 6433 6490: 0.03 mag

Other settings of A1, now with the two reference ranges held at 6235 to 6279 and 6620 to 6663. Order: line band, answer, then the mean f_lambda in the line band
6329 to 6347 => 1.8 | 24.3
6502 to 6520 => -0.9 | 27.5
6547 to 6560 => -0.6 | 27.2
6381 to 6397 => 0.1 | 26.7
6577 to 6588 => -0.6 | 27.3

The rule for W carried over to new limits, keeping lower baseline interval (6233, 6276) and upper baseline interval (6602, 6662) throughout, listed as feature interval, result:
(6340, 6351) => 2.24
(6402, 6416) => 0.17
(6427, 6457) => 0.10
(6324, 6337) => 0.37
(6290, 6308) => -0.53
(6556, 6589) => -1.19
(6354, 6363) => 1.64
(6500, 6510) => -0.20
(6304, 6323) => 0.19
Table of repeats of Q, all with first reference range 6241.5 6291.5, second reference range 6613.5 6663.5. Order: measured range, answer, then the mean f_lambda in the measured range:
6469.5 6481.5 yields 0.1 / 26.4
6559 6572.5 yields -0.7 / 27.5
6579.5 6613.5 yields -0.9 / 26.8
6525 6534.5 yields -0.4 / 27.4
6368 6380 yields 0.3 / 26.4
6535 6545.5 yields -0.3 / 27.3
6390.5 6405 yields 0.2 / 26.7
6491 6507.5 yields 0.1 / 26.4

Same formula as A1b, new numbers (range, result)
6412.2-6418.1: 27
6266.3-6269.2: 28.1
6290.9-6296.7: 27.6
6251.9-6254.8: 28.3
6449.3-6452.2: 26.2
